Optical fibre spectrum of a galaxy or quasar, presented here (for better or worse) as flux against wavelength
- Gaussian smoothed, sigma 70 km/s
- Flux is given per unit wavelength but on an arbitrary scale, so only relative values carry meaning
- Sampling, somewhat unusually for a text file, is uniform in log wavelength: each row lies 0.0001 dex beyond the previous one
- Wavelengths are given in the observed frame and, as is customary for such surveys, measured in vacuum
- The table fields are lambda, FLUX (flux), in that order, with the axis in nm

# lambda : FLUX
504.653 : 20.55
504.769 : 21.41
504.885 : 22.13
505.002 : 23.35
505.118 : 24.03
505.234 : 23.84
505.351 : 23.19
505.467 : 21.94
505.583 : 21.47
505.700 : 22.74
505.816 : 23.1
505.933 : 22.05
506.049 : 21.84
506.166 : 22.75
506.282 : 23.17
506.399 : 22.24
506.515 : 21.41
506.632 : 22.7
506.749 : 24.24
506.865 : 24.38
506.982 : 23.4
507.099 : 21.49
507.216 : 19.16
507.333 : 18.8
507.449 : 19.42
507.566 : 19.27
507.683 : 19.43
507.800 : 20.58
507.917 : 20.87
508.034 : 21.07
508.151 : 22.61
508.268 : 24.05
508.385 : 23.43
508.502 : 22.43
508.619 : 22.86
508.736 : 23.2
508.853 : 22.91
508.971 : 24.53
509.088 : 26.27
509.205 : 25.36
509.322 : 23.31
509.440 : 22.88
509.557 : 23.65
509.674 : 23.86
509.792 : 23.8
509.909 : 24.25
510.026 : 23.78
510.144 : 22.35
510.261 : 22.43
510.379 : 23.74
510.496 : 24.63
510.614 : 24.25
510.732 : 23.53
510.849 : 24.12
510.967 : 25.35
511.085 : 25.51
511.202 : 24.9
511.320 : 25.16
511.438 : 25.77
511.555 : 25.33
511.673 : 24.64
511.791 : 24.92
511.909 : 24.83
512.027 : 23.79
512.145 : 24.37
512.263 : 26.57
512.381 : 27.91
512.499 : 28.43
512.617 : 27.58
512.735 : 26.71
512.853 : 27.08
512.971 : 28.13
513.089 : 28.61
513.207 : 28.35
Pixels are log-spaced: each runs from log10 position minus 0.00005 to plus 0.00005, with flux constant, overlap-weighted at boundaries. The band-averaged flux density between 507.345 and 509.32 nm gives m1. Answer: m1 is 22.3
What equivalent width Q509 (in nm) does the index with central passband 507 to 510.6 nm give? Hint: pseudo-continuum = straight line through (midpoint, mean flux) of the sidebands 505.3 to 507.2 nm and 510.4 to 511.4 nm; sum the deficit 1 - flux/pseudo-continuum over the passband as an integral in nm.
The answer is 0.174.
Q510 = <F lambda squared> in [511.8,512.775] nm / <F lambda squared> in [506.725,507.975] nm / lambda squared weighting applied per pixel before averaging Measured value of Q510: 1.28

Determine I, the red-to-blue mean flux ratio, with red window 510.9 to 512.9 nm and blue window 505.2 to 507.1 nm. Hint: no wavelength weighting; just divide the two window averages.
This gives 1.14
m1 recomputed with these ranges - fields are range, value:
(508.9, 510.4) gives 23.8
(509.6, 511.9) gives 24.3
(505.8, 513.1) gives 23.7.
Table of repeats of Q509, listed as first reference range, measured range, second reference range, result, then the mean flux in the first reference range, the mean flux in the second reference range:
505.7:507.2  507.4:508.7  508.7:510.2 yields 0.10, 22.6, 23.9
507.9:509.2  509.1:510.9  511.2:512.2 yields 0.02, 23.3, 24.8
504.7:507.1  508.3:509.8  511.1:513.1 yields 0.04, 22.7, 26.1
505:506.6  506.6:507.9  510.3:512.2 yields 0.11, 22.6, 24.6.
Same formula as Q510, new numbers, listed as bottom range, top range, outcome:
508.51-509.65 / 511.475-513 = 1.11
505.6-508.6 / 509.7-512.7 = 1.16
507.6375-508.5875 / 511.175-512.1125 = 1.15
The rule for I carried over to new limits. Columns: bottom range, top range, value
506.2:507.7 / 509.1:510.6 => 1.10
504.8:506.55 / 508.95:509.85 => 1.07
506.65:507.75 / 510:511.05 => 1.13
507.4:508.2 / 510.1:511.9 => 1.20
